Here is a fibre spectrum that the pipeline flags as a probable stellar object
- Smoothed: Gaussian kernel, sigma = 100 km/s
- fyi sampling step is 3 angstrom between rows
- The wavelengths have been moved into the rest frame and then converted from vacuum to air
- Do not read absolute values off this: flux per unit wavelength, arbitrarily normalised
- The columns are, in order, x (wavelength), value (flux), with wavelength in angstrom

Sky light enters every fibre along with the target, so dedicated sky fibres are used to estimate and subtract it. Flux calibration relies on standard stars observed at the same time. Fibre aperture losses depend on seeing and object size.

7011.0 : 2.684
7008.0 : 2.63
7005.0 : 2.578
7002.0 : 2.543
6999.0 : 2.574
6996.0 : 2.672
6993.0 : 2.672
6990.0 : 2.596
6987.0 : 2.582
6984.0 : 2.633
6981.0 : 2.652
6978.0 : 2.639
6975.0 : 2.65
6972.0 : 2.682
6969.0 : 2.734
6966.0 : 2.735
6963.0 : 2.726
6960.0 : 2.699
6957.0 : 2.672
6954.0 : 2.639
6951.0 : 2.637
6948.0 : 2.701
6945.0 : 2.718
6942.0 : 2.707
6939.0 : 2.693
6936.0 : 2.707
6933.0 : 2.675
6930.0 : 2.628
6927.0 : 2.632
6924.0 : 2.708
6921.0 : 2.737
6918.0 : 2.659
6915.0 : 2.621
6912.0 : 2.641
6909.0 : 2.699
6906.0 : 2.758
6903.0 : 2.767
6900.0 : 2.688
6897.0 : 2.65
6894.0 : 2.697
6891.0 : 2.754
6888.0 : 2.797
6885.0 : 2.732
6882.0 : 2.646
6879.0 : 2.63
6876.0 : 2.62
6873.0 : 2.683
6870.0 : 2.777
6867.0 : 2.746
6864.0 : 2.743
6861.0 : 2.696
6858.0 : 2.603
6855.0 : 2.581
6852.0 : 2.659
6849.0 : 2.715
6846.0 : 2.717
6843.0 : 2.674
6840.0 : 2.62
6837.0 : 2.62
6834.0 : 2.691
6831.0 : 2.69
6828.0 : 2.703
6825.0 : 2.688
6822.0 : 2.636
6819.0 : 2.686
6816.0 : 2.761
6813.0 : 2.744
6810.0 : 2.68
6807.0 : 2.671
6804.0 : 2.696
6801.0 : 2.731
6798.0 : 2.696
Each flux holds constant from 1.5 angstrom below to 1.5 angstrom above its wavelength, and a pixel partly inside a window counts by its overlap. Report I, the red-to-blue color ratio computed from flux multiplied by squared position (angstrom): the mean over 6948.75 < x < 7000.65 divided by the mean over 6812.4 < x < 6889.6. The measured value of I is 1.0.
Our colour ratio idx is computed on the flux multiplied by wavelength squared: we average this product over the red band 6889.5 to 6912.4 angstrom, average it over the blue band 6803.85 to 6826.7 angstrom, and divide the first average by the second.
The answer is 1.03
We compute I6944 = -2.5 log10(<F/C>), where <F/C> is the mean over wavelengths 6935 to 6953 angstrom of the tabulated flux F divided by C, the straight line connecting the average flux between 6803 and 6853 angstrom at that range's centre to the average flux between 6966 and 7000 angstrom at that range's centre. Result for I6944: -0.01 mag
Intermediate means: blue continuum 2.69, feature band 2.69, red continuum 2.65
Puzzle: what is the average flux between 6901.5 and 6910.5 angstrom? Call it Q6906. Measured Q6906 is 2.74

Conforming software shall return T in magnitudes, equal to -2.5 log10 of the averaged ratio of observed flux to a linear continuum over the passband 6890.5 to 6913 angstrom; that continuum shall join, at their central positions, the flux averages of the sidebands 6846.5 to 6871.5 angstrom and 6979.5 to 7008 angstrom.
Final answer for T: -0.02 mag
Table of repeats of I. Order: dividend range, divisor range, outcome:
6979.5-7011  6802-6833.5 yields 1.02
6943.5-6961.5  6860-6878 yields 1.01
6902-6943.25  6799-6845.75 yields 1.03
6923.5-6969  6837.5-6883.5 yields 1.03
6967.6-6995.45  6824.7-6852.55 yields 1.03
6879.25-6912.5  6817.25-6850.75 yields 1.03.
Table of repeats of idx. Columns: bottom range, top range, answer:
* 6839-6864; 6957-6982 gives 1.04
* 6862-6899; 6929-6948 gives 1.01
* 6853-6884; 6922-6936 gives 1.02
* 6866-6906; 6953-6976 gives 1.02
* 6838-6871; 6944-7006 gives 1.02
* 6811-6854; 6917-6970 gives 1.03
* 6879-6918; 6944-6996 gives 1.01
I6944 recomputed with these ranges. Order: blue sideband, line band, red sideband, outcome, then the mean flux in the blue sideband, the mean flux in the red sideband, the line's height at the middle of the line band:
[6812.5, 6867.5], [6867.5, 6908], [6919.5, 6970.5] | -0.01 mag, 2.68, 2.69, 2.69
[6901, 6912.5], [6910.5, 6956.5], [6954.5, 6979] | 0.01 mag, 2.72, 2.69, 2.71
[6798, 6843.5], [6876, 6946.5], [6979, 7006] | -0.02 mag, 2.69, 2.61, 2.65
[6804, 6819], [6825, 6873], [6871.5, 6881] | 0.00 mag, 2.71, 2.64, 2.67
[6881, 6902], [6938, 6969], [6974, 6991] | -0.02 mag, 2.71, 2.63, 2.65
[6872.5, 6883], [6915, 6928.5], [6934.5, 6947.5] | 0.00 mag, 2.64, 2.71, 2.69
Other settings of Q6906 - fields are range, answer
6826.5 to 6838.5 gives 2.68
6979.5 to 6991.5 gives 2.62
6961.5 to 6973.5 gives 2.72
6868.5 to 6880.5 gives 2.68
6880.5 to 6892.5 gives 2.73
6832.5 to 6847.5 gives 2.66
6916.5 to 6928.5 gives 2.68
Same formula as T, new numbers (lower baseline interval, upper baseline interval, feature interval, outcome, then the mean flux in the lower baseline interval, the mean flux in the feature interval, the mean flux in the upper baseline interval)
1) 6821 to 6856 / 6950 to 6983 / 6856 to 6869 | -0.01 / 2.67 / 2.7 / 2.68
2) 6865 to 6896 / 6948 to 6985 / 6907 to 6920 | 0.01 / 2.71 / 2.66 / 2.68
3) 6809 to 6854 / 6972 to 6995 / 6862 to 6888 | -0.01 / 2.68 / 2.7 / 2.64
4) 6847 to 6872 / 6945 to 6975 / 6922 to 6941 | 0.01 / 2.69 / 2.68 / 2.69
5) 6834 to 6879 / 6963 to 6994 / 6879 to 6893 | -0.02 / 2.67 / 2.72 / 2.66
